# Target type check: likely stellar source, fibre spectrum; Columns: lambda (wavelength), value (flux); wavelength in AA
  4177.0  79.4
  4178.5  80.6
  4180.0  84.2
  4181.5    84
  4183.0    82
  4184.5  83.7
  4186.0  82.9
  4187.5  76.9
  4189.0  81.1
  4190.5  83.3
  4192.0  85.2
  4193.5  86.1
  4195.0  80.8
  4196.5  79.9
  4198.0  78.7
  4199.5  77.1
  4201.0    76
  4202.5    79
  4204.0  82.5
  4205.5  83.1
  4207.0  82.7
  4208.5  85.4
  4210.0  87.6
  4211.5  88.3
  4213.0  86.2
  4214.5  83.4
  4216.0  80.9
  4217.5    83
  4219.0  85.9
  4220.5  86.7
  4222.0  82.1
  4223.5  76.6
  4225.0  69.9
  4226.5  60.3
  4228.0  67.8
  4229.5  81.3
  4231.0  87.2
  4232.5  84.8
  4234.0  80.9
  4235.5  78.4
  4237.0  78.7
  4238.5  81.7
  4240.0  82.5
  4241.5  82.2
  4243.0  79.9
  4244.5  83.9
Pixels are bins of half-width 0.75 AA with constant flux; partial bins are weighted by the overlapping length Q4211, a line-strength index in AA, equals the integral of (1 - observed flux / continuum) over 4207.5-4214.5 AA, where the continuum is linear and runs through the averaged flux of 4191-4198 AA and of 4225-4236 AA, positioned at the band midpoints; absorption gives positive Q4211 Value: -0.57 AA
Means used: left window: 82.5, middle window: 86.4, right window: 76.7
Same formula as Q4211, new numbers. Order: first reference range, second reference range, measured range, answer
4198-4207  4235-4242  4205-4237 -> -0.3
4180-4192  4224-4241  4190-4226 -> -0.8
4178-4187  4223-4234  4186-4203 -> 0.1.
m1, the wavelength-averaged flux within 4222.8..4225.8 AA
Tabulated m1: 73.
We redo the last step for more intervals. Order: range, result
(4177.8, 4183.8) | 82.7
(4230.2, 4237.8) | 82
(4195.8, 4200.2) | 78.6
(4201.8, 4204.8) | 80.8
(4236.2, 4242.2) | 81.2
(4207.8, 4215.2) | 86.2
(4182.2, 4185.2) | 82.9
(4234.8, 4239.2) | 79.6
